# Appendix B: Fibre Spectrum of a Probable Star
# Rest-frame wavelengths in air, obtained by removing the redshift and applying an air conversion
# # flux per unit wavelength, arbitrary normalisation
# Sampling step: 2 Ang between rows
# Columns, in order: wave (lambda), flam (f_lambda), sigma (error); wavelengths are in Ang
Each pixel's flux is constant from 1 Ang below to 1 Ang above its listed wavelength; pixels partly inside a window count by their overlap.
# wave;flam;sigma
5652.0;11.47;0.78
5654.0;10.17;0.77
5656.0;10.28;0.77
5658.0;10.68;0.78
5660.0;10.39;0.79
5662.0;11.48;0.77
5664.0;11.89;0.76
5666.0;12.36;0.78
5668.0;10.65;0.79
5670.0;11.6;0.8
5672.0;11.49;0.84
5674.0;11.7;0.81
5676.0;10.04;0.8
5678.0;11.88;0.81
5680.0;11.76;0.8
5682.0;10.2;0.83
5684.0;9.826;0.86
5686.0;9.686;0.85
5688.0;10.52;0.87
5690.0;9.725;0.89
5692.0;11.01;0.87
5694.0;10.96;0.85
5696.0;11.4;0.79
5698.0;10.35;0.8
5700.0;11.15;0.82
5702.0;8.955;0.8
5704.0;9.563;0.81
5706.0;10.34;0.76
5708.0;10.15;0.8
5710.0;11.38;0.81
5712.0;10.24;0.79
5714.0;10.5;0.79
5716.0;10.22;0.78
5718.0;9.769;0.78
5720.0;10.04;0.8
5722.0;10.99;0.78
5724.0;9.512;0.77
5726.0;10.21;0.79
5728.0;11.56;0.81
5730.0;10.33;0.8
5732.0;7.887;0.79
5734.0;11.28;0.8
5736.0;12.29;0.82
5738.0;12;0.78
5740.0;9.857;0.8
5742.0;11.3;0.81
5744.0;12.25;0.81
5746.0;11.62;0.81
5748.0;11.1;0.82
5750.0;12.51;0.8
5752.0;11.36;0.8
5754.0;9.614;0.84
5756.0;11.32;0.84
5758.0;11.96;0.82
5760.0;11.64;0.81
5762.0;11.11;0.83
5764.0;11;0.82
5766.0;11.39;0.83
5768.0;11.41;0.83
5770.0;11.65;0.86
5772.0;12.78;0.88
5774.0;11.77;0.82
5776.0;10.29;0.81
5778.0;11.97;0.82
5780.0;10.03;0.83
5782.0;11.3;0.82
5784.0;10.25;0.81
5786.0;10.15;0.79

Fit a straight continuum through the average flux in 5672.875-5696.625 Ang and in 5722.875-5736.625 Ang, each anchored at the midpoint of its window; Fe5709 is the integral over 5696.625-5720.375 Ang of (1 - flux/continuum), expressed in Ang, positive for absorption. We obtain 0.7 Ang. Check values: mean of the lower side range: 10.7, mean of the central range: 10.2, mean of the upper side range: 10.4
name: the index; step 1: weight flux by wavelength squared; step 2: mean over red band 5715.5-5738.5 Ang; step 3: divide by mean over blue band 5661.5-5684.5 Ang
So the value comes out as 0.95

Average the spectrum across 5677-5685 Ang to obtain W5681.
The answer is 10.9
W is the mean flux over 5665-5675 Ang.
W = 11.6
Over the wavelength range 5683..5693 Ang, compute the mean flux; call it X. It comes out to 10.2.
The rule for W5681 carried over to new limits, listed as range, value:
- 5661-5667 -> 11.9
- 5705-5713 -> 10.5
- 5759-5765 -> 11.2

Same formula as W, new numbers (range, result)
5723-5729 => 10.4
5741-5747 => 11.7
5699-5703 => 10.1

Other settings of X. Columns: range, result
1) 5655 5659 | 10.5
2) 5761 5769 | 11.2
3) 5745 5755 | 11.2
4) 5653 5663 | 10.6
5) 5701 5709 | 9.75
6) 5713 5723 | 10.3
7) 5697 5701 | 10.8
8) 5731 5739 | 10.9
